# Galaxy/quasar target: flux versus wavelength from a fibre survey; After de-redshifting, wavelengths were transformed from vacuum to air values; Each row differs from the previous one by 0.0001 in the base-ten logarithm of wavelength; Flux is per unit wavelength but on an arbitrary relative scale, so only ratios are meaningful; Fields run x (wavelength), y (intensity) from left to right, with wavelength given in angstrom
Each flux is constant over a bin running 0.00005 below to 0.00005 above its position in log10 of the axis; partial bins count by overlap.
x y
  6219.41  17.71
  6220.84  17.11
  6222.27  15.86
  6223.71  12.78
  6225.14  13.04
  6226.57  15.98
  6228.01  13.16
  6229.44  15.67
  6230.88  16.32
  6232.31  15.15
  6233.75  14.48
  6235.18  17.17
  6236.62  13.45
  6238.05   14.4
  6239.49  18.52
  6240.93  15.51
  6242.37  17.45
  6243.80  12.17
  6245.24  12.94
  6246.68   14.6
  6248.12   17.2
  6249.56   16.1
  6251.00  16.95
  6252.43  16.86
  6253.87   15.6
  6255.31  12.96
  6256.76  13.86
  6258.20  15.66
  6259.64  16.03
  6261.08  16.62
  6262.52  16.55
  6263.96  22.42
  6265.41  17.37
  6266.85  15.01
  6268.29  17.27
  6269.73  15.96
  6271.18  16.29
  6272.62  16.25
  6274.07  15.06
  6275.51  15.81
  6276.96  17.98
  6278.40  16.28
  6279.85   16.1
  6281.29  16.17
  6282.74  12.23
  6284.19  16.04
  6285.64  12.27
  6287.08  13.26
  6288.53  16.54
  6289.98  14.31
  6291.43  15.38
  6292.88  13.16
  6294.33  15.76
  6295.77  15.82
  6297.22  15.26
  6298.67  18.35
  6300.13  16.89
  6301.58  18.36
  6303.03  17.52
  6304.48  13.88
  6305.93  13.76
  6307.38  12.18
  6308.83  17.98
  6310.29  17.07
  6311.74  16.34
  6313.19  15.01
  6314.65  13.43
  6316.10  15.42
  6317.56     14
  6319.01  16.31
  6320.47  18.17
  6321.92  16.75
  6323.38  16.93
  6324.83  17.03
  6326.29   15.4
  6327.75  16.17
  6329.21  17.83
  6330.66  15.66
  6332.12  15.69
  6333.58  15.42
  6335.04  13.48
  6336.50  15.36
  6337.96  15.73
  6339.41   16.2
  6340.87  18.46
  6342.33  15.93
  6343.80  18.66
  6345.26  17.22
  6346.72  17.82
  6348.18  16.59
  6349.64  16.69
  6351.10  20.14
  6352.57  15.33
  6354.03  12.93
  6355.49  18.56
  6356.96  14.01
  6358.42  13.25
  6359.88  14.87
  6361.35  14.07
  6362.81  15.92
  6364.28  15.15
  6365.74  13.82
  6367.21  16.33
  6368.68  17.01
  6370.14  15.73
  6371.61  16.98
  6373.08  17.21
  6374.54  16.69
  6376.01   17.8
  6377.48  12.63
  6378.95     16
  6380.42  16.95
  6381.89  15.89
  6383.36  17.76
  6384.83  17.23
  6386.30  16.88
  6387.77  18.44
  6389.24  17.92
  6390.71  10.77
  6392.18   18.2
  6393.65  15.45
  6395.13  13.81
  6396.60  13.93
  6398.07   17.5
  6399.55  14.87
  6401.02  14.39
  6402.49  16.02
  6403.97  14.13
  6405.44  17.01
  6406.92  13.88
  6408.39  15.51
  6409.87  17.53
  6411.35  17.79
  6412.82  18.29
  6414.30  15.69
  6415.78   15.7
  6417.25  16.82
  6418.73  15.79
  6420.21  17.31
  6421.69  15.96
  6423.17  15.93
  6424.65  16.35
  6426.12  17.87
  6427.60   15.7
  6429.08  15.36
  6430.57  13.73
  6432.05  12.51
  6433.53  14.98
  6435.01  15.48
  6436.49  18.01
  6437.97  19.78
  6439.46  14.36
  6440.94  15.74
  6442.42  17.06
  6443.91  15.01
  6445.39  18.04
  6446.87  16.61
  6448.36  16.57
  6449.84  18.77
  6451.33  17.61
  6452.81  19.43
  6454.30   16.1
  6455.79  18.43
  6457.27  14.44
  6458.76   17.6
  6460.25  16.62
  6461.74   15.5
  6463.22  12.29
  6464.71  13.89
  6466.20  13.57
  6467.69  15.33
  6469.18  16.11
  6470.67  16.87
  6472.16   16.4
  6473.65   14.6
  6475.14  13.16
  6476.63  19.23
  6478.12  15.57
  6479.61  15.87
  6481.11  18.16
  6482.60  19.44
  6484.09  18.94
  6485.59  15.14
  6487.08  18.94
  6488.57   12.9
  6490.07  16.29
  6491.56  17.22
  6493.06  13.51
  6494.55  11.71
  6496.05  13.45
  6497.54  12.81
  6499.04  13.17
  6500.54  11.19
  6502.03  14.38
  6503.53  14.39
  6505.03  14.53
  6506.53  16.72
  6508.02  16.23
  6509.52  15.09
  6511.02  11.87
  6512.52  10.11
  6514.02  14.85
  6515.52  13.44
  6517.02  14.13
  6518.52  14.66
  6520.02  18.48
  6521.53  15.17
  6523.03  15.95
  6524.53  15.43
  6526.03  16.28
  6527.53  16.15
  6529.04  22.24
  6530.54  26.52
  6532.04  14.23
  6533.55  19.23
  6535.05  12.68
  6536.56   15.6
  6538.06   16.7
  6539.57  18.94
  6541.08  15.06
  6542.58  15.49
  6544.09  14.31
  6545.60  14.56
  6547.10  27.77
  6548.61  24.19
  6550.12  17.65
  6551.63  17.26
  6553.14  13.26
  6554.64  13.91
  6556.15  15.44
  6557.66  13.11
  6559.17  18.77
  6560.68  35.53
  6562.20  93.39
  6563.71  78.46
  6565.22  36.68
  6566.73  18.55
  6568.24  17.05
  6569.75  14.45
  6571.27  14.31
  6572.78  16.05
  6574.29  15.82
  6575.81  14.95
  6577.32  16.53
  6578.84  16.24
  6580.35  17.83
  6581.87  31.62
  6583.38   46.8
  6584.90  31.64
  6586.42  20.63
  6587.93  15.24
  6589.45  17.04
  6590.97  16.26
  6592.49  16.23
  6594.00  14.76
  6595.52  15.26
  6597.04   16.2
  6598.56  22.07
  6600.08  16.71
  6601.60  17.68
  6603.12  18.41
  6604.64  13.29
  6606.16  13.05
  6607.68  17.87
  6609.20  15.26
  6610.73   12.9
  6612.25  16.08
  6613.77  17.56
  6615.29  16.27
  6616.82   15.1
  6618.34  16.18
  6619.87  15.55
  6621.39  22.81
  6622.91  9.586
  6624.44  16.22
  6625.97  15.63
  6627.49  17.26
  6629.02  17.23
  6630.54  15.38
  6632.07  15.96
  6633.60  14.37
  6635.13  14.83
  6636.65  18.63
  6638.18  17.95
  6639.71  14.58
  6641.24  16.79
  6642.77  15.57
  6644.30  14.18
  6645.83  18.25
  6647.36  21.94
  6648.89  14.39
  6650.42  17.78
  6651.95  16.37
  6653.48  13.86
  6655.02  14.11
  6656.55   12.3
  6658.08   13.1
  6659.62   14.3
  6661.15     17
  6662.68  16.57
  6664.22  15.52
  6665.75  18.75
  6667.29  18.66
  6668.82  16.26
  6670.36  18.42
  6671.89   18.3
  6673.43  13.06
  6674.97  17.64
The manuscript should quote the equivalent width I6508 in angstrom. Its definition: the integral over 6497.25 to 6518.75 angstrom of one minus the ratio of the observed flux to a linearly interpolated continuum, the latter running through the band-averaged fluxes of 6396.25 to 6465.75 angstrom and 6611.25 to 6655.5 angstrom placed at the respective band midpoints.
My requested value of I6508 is 3.09 angstrom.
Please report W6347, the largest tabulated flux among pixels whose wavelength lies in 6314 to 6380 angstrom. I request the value 20.14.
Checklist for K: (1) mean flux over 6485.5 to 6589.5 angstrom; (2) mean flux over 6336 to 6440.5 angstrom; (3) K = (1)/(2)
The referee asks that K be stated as 1.2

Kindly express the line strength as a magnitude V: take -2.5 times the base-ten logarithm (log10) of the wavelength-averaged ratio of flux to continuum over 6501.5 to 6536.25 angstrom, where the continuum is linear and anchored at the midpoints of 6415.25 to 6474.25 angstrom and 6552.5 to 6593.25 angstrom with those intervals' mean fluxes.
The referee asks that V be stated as 0.33 mag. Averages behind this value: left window 16.1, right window 25.1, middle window 15.8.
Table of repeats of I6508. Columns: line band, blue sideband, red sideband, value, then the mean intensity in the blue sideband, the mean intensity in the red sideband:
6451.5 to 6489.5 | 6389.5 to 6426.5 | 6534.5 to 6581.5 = 4.9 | 15.9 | 22.4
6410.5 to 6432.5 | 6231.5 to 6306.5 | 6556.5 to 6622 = 3.0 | 15.7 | 21.9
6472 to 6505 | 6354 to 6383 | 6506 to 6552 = 2.3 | 15.7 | 16.7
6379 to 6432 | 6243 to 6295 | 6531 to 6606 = 6.5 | 15.6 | 21.5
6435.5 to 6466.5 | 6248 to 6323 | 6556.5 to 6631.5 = 3.6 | 15.8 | 21.1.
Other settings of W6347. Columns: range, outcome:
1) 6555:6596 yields 93.39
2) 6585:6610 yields 22.07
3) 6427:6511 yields 19.78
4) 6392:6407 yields 18.2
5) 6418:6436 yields 17.87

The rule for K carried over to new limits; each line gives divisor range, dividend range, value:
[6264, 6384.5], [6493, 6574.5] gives 1.20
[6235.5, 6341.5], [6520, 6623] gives 1.28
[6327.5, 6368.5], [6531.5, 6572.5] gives 1.45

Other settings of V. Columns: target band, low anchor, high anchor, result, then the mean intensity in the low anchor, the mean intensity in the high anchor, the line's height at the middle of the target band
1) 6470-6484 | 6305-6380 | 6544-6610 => 0.17 mag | 15.9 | 22.2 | 19.5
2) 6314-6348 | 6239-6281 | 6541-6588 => 0.11 mag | 16.1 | 24.4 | 18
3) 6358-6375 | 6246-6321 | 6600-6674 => 0.02 mag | 15.8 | 16.1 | 15.9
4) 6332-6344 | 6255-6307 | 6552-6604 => 0.08 mag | 15.8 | 23.4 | 17.2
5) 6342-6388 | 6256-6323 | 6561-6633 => 0.06 mag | 15.8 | 21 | 17.1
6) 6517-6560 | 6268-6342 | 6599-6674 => -0.07 mag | 15.8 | 16.1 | 16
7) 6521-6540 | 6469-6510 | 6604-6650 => -0.11 mag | 15.4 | 16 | 15.6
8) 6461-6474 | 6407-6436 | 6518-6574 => 0.21 mag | 16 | 21.7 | 18.1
